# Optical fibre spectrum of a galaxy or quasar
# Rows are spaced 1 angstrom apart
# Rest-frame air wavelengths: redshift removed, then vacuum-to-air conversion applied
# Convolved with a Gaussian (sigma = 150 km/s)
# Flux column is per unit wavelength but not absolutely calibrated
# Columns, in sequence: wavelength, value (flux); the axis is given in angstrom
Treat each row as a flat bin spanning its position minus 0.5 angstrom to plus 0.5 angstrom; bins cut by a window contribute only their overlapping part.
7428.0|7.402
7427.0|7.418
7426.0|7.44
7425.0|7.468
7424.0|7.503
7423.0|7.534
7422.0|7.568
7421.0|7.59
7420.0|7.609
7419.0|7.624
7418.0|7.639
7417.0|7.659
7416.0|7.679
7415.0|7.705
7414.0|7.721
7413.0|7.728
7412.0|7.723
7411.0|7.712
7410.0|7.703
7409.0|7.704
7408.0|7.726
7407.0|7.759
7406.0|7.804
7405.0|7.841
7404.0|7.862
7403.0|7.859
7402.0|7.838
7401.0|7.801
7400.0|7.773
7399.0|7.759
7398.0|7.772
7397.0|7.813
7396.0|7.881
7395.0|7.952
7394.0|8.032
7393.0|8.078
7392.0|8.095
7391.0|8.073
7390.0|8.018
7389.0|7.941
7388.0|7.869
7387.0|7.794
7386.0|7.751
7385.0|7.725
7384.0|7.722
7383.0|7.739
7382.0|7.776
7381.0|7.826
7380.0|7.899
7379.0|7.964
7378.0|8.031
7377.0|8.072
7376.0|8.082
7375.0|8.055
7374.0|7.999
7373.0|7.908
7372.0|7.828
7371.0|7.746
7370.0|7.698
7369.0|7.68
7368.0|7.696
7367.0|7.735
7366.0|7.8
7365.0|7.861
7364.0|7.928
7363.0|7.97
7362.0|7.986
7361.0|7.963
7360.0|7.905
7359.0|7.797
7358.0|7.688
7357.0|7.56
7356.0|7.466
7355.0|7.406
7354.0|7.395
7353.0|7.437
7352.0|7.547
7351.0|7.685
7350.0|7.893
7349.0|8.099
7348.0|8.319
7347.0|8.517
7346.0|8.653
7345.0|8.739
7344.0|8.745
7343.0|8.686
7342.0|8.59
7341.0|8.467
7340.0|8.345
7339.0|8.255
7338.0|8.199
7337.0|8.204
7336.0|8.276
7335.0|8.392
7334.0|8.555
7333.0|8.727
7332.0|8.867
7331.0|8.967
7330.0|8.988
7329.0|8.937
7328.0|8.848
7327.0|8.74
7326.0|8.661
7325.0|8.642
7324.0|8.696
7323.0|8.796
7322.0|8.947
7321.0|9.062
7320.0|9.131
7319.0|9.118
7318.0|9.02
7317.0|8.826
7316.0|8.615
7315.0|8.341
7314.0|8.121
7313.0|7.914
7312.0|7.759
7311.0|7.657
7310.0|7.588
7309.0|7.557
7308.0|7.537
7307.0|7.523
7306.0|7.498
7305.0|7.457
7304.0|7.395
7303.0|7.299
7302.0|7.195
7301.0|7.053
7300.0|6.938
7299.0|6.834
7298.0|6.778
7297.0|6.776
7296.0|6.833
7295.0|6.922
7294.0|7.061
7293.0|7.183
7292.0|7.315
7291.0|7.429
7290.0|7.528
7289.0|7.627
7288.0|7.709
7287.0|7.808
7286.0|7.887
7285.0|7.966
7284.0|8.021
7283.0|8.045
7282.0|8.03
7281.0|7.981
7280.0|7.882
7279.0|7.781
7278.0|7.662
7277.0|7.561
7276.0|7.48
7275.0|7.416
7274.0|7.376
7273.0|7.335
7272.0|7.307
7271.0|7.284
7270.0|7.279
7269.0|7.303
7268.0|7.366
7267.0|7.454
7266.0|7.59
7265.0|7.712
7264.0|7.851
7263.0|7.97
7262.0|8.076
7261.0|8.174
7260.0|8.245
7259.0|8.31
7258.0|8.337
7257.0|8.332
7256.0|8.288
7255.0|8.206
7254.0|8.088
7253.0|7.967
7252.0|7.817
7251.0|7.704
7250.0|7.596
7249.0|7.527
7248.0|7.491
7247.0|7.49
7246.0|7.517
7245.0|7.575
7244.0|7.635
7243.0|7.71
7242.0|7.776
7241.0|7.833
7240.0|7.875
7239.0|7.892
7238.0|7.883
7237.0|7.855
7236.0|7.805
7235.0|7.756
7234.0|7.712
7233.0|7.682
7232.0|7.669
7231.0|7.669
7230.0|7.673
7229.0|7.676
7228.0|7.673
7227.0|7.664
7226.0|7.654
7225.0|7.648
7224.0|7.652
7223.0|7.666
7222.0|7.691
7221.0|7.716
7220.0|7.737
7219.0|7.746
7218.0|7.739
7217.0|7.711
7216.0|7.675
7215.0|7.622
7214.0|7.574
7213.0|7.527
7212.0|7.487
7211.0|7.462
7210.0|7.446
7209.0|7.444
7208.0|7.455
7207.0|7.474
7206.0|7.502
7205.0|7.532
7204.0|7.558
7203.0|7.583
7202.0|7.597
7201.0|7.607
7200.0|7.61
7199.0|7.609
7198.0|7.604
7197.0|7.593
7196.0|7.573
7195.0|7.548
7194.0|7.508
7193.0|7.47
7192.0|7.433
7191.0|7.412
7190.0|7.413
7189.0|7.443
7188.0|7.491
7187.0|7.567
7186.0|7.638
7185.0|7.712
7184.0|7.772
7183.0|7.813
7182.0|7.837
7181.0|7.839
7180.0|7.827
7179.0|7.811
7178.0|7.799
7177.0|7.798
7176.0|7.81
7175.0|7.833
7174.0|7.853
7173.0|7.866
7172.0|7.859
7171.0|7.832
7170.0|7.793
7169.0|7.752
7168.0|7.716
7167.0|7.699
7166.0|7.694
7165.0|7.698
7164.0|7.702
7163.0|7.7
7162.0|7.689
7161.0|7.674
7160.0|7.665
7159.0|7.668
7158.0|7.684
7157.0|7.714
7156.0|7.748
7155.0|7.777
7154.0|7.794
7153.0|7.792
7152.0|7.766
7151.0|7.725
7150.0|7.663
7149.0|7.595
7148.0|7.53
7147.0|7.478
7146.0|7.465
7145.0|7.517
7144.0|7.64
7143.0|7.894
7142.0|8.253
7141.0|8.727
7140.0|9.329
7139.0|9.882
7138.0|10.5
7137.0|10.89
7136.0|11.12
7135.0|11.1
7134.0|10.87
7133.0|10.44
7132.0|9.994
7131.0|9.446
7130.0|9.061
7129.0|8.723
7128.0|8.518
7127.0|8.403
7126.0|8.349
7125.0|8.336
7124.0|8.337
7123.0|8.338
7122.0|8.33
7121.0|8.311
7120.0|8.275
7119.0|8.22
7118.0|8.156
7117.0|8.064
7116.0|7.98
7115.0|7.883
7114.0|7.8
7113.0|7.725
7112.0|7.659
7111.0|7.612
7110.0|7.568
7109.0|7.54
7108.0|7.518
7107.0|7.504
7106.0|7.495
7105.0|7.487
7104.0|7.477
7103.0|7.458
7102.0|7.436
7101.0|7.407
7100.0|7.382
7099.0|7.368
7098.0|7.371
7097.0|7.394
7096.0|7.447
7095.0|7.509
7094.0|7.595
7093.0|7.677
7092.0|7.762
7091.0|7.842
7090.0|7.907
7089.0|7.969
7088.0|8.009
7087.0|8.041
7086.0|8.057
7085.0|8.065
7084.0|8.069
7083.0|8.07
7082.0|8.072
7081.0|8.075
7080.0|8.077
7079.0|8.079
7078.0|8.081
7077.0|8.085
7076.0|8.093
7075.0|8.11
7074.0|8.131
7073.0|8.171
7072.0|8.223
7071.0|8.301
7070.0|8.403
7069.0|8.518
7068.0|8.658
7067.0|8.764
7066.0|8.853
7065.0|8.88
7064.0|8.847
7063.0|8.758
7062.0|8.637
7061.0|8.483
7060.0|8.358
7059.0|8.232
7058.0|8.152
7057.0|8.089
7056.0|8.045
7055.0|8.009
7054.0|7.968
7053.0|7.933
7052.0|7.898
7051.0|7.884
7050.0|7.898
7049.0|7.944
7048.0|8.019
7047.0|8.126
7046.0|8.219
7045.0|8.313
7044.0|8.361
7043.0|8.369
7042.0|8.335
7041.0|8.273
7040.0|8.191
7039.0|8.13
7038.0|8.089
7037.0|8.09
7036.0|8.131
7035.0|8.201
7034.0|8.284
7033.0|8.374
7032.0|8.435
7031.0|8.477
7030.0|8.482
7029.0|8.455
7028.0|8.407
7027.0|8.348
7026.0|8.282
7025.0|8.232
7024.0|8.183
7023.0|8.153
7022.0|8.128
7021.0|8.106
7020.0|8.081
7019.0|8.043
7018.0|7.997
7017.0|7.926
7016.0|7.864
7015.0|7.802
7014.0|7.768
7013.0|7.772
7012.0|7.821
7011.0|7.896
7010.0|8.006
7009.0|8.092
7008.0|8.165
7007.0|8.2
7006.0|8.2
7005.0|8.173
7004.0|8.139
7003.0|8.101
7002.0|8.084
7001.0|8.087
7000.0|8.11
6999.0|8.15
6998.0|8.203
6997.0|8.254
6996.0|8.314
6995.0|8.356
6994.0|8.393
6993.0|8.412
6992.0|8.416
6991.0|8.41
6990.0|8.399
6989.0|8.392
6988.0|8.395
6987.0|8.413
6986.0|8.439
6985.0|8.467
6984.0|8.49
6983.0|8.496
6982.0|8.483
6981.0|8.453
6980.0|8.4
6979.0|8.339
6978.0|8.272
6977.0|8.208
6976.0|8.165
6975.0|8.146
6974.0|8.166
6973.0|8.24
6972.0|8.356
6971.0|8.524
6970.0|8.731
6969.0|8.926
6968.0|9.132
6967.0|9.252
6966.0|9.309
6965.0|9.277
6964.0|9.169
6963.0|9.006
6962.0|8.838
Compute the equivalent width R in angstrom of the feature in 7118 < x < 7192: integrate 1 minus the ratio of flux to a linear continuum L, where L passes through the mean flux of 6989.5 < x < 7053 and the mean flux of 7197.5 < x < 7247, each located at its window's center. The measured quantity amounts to -3.6 angstrom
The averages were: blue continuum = 8.16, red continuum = 7.65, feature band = 8.2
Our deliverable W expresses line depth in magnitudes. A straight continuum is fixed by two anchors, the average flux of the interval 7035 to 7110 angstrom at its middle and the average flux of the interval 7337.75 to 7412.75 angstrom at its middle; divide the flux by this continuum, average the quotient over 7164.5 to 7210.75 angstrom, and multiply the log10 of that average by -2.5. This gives 0.05 mag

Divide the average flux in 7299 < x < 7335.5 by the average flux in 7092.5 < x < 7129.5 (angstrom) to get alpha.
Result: 1.05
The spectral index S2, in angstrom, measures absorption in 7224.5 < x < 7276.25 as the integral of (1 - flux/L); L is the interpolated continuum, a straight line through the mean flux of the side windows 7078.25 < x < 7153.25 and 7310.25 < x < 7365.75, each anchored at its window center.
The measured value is 3.37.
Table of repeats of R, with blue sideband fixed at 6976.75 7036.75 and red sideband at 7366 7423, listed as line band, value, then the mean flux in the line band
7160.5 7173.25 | 0.5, 7.74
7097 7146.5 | -1.8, 8.4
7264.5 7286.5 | 0.9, 7.62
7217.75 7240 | 0.7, 7.72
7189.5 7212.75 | 1.4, 7.52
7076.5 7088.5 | 0.1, 8.06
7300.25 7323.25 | -0.4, 8.04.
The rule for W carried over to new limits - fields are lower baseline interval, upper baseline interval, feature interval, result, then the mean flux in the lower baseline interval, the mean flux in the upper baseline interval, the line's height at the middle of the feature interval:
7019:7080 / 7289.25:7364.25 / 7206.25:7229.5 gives 0.069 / 8.26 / 8.02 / 8.12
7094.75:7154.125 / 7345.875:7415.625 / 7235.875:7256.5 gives 0.038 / 8.27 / 7.84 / 8.07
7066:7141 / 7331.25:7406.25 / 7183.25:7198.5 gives 0.090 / 8.3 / 7.99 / 8.2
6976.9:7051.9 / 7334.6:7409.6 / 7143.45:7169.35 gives 0.059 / 8.21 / 7.94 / 8.1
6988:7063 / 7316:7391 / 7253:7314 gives 0.080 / 8.18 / 8.19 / 8.19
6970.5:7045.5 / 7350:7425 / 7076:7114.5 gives 0.054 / 8.23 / 7.78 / 8.13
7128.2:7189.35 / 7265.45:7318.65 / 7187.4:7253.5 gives 0.041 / 8.22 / 7.57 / 7.92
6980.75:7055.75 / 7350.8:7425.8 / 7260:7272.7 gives 0.039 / 8.19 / 7.78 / 7.91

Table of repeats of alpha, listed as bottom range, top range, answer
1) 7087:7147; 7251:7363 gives 0.96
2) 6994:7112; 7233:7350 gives 0.98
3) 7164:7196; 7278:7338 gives 1.04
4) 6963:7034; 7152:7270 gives 0.93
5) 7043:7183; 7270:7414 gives 0.97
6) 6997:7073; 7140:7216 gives 0.94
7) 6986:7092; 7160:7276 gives 0.94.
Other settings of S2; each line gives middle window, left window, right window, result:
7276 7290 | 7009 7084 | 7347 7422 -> 0.2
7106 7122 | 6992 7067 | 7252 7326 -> 0.4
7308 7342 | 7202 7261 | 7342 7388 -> -2.8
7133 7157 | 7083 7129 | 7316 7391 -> -2.2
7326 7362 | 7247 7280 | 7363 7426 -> -2.2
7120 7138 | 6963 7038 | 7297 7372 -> -2.4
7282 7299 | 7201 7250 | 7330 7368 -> 1.0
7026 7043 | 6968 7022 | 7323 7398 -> -0.2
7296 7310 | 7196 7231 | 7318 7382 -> 1.4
